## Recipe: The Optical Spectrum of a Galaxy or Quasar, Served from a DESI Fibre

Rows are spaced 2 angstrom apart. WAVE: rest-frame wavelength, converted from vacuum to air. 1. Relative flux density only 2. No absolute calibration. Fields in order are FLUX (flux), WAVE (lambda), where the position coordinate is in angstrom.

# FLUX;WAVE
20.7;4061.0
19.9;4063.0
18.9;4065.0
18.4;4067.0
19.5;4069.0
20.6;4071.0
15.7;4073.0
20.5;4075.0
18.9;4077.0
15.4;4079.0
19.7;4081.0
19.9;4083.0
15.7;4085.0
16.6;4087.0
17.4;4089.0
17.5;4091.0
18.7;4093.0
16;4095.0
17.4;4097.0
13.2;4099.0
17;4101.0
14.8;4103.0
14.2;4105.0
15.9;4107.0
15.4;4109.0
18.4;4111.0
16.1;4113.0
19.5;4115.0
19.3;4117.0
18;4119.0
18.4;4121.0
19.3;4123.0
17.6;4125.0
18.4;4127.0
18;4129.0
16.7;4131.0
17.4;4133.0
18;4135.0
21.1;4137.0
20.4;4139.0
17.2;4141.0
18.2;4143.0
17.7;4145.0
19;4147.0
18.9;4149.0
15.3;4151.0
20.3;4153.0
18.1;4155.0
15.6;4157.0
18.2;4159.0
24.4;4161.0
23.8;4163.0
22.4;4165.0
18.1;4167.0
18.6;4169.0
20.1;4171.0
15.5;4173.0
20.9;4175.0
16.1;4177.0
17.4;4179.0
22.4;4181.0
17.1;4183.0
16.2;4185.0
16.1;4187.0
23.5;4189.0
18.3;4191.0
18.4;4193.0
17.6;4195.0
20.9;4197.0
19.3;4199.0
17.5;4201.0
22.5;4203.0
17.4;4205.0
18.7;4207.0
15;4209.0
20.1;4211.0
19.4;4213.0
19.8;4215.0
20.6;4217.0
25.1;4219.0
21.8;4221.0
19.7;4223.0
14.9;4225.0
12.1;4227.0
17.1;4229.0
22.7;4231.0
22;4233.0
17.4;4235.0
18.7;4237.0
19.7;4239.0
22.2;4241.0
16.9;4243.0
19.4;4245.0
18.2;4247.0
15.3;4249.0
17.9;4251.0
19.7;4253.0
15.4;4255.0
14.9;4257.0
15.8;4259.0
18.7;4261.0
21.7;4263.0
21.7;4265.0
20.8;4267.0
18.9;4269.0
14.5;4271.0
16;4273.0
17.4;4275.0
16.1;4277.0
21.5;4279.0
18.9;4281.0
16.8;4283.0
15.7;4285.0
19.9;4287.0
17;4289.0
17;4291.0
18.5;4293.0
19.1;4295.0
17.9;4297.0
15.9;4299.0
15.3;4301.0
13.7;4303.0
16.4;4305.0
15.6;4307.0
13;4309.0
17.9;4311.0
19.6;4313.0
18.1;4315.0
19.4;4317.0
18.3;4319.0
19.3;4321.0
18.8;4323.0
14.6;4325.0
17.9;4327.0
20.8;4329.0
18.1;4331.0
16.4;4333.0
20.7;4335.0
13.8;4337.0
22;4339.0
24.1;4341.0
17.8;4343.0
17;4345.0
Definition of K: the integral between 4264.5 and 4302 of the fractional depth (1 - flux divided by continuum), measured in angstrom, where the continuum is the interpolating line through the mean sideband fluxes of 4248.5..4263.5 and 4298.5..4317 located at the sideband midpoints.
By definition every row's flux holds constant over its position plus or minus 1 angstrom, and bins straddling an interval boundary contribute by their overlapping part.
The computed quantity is -2.1 angstrom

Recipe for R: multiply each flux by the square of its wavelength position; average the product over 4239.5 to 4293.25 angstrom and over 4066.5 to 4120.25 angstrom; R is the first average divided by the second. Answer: 1.13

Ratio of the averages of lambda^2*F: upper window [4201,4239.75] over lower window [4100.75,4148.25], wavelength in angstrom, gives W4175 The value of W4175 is 1.13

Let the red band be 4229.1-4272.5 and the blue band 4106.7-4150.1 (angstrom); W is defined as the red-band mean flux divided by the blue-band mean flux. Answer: 1.03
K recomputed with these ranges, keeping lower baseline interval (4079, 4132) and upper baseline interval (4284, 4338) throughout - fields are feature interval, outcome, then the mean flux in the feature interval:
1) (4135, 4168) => -3.8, 19.3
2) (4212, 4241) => -3.6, 19.5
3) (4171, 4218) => -4.0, 18.8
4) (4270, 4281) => 0.0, 17.3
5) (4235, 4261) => -0.8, 17.9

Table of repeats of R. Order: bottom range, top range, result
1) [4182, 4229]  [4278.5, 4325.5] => 0.97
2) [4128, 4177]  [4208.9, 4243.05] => 1.06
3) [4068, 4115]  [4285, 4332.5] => 1.12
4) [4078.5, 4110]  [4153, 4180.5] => 1.20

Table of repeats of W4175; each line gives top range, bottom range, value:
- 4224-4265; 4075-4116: 1.15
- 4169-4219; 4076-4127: 1.15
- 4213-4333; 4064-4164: 1.08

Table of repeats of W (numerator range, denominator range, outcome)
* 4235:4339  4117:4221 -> 0.94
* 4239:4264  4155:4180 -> 0.94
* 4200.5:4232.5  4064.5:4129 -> 1.09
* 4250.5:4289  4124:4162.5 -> 0.97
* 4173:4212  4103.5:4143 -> 1.04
